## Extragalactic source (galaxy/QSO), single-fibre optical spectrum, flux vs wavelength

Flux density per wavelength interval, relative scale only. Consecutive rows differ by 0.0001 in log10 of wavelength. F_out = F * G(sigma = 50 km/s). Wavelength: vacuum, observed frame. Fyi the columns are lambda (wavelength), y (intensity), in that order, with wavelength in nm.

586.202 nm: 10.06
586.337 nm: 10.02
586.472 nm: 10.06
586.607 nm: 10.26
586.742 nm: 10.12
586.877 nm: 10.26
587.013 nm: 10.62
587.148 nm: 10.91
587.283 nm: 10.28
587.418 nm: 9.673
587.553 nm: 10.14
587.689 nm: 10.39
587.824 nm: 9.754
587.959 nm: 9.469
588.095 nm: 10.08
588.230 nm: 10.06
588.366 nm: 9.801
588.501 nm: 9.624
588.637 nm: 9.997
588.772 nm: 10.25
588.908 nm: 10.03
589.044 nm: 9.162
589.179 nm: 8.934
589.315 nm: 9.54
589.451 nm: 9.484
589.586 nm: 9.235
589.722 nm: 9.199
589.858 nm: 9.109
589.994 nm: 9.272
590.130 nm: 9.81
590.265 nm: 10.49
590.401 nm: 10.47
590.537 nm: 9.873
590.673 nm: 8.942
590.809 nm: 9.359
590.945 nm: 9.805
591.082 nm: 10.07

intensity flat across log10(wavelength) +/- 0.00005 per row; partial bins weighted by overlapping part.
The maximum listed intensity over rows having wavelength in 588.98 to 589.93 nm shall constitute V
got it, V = 9.54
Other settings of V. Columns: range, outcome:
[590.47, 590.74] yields 9.873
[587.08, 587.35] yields 10.91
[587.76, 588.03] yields 9.754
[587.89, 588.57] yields 10.08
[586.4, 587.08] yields 10.62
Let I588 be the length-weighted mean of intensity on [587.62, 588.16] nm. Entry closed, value 9.91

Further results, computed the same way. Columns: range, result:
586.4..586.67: 10.2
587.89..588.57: 9.8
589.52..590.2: 9.33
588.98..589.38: 9.22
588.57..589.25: 9.67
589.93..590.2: 9.58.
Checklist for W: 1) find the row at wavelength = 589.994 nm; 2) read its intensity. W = 9.272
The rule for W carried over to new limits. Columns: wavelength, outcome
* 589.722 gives 9.199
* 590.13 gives 9.81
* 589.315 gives 9.54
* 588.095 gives 10.08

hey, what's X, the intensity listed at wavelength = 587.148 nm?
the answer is 10.91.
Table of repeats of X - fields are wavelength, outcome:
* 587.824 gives 9.754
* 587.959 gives 9.469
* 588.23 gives 10.06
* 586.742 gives 10.12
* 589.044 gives 9.162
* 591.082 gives 10.07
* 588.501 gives 9.624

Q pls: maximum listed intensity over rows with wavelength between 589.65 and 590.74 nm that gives 10.49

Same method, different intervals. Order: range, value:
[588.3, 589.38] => 10.25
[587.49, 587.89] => 10.39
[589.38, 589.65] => 9.484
